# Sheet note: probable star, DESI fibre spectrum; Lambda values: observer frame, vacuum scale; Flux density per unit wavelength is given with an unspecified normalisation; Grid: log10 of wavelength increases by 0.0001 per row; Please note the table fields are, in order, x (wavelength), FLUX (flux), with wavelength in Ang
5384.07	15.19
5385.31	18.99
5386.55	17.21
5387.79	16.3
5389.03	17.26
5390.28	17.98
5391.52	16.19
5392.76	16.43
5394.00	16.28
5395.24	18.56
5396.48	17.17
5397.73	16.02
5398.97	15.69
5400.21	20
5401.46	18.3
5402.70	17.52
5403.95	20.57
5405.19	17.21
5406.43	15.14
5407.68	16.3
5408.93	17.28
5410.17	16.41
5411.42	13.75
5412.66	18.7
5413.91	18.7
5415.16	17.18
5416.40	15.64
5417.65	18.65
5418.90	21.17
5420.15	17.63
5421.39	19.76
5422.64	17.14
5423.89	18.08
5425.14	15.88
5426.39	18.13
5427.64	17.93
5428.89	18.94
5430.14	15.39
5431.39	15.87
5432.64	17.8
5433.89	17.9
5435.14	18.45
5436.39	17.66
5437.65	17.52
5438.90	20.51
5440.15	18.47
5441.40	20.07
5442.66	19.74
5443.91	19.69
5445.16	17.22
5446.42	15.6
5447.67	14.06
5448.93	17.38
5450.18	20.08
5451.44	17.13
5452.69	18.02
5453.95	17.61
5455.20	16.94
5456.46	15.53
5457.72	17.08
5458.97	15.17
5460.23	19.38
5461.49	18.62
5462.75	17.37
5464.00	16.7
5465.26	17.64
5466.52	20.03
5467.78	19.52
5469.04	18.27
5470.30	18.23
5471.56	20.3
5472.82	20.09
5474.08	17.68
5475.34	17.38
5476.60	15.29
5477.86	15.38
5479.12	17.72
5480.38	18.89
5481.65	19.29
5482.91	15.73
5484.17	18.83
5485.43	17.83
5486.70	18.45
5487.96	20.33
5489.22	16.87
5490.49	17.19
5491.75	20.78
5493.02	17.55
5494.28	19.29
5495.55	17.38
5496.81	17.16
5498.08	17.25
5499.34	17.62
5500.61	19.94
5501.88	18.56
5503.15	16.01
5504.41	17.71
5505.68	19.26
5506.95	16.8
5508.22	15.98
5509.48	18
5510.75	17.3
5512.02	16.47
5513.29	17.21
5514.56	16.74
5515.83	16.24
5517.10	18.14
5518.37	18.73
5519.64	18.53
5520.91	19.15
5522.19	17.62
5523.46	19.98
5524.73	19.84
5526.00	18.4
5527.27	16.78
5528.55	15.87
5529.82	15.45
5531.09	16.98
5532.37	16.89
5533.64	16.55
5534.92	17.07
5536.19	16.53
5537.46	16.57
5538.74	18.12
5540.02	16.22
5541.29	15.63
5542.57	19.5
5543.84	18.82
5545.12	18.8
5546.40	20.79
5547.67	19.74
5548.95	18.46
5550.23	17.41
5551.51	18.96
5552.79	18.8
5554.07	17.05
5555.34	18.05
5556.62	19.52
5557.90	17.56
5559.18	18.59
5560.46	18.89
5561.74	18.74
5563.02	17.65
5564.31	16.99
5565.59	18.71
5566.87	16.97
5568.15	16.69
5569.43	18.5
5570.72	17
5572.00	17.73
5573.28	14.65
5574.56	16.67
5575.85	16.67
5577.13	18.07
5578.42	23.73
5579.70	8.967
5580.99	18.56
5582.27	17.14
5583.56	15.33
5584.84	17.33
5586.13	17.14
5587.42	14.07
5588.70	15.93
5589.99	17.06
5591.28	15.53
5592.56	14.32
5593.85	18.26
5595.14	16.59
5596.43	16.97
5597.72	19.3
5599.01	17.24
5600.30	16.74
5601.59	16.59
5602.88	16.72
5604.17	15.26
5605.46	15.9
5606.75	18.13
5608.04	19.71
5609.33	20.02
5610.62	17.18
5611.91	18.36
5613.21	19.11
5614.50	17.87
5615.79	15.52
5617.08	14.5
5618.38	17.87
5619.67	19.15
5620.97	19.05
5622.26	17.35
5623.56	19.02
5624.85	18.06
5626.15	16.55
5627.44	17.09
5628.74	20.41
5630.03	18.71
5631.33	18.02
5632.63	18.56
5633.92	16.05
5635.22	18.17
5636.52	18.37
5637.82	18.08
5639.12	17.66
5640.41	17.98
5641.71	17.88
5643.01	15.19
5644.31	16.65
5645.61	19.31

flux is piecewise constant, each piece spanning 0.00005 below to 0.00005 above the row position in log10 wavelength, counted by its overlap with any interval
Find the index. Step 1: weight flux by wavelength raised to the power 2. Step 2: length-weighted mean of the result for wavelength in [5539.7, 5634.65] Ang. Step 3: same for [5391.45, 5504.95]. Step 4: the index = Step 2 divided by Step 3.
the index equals 1.04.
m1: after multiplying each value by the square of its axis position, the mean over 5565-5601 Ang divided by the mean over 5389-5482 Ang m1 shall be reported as 1.01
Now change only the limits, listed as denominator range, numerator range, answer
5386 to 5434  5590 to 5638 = 1.09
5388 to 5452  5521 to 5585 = 1.05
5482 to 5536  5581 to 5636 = 1.01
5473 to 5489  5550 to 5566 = 1.05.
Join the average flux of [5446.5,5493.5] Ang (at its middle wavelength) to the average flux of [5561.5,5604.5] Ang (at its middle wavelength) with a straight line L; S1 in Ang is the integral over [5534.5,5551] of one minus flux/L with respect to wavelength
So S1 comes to -0.8 Ang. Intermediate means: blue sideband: 17.8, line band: 18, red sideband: 16.9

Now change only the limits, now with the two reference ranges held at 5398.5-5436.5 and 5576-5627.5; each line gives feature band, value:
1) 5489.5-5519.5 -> -0.6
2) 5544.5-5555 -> -0.9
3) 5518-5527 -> -0.8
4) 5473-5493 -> -0.5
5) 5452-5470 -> -0.2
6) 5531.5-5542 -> 0.4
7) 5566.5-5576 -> 0.2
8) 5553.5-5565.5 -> -0.6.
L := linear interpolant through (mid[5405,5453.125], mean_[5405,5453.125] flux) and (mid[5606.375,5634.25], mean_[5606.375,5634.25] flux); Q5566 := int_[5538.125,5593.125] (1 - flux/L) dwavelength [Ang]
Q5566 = 1.4 Ang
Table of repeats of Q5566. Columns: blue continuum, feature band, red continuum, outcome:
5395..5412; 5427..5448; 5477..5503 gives -0.47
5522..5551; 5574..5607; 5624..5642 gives 2.22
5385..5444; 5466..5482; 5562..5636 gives -0.67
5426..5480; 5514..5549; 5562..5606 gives -1.17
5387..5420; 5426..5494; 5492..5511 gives -1.26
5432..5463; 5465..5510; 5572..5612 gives -1.31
